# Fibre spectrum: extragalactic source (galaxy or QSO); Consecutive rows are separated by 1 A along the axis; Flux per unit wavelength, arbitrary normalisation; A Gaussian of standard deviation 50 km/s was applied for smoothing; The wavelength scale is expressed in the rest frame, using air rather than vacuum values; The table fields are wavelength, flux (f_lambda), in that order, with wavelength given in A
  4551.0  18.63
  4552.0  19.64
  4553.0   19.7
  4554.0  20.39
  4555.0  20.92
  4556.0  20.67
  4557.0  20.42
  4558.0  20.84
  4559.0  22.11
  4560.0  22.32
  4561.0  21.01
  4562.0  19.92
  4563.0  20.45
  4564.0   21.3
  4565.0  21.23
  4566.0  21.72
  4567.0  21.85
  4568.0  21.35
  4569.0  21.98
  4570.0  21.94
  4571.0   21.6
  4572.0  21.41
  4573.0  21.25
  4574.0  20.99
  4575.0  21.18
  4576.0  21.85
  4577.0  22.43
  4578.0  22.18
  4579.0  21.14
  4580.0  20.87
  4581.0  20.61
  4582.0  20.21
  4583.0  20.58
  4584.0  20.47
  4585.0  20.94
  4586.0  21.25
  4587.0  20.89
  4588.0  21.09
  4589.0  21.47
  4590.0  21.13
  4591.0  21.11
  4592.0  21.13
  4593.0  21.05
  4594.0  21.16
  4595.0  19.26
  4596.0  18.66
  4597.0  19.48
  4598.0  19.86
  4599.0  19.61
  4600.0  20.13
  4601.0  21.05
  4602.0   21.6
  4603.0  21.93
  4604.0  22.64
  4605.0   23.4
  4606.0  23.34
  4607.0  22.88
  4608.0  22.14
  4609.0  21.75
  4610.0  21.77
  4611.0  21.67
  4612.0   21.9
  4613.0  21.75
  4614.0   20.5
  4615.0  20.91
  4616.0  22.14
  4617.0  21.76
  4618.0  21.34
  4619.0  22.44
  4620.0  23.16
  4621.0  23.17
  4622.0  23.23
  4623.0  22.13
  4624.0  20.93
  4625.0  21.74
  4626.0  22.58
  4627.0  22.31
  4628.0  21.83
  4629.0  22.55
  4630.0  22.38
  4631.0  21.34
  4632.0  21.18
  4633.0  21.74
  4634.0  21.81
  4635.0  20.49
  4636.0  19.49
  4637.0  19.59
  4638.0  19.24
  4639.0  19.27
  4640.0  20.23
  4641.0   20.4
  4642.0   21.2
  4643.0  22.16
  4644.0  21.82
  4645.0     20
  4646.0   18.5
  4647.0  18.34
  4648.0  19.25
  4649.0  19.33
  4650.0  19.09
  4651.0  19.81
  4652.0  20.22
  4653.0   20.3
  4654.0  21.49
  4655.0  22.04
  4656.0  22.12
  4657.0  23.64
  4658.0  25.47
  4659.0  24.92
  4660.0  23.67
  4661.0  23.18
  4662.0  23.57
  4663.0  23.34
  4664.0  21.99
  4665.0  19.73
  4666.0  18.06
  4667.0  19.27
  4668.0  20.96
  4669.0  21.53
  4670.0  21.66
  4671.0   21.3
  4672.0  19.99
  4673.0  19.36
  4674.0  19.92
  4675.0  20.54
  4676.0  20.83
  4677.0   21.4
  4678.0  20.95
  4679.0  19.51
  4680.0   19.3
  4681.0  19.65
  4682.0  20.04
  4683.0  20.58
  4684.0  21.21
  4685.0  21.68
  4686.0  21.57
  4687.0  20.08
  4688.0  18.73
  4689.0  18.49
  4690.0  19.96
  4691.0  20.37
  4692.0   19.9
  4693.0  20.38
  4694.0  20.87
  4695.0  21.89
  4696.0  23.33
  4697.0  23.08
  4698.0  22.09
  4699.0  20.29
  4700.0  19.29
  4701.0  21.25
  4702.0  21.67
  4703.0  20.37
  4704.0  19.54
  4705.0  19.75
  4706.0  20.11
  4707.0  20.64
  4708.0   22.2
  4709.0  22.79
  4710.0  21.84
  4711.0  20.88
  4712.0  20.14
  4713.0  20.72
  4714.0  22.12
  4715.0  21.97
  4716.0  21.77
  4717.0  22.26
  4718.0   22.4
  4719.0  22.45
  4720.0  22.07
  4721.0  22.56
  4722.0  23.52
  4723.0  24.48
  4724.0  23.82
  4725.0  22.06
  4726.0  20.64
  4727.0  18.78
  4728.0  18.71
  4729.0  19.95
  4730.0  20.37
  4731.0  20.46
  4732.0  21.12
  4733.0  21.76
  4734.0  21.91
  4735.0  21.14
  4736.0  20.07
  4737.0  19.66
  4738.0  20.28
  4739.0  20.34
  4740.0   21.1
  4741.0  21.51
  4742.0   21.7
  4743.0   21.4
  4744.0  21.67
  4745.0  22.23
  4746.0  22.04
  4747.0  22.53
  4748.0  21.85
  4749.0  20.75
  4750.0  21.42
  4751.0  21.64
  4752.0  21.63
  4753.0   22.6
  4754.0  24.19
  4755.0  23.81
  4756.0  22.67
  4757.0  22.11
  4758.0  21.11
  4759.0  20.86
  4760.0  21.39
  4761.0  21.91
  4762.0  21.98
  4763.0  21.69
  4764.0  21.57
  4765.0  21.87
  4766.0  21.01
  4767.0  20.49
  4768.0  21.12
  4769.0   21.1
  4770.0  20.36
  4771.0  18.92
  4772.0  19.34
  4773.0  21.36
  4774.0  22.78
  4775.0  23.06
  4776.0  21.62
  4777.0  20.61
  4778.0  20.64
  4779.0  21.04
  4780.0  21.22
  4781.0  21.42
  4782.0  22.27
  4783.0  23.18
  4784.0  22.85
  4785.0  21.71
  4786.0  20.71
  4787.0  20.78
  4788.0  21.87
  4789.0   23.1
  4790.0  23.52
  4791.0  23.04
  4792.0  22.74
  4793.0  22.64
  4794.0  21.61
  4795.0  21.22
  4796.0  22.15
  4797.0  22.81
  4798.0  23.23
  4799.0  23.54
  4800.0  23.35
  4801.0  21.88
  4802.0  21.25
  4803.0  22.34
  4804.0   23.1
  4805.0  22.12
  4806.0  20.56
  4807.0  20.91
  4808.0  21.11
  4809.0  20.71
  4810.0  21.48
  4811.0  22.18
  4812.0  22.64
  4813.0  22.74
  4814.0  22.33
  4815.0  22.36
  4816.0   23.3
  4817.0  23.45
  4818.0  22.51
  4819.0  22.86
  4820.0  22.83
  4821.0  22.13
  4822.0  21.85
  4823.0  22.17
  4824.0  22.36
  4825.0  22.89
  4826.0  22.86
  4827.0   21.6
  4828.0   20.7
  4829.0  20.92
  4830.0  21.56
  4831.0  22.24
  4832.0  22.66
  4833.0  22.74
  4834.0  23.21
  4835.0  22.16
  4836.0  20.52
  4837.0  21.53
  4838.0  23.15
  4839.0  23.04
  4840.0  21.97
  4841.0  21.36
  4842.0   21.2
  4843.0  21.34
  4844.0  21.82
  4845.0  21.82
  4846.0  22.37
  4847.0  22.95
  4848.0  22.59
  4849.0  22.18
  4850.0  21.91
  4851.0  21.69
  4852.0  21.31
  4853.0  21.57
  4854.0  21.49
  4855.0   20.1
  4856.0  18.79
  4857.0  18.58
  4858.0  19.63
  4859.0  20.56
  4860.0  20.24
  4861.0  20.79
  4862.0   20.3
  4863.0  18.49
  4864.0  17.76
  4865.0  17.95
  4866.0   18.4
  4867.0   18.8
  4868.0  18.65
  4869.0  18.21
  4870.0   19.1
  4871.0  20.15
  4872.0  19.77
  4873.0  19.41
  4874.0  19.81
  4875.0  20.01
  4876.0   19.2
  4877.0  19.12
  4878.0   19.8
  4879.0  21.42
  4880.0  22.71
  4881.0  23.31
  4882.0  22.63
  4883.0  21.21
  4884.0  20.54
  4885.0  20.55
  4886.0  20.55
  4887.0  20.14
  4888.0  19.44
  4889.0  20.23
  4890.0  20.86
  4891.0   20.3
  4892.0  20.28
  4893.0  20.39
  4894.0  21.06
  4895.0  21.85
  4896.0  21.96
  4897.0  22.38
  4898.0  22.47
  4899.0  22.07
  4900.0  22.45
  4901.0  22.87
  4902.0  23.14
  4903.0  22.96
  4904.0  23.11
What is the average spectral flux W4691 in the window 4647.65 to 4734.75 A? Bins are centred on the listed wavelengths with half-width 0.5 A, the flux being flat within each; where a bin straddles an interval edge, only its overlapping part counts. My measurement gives 21.1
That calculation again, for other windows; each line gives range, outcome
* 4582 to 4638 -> 21.4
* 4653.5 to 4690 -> 21.1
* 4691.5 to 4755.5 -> 21.4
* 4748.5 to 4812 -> 21.8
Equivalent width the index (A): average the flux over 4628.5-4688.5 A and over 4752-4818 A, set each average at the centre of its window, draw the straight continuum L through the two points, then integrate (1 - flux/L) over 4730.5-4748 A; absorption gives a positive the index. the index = 0.2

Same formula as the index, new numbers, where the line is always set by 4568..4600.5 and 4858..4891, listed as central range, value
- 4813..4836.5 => -2.47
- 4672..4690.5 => 0.36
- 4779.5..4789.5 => -0.80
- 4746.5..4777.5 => -1.88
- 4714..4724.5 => -1.13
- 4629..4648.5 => 0.23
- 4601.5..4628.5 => -1.68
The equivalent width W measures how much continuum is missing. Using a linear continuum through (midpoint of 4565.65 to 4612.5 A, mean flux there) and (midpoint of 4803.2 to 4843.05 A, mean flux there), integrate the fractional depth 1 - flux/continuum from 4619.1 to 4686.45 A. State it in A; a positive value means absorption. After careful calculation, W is 1.1 A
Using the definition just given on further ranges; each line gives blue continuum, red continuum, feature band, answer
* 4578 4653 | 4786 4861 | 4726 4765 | 0.4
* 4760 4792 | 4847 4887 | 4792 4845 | -3.0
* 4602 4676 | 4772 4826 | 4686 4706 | 1.0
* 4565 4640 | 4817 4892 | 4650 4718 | 0.5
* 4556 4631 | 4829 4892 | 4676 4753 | 0.0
